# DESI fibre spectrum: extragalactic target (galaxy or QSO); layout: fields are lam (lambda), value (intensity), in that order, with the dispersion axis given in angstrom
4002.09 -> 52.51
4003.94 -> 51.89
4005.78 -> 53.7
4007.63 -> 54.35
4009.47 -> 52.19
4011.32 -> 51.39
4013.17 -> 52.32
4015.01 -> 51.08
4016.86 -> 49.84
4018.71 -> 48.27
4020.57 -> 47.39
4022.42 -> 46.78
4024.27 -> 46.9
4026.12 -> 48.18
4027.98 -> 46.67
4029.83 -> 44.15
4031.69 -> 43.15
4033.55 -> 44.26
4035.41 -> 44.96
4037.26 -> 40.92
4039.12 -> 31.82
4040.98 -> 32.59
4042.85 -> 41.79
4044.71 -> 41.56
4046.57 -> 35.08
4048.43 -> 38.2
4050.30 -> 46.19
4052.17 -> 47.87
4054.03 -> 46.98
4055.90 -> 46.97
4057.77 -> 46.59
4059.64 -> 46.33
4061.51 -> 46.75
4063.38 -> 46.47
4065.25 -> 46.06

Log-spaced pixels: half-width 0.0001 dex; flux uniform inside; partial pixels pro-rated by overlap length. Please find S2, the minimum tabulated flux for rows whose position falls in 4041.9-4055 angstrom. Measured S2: 35.08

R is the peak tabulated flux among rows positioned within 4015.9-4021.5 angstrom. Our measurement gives 49.84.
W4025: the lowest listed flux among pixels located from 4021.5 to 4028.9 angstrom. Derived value 46.67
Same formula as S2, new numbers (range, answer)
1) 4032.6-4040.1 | 31.82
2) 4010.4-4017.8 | 49.84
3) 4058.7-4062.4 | 46.33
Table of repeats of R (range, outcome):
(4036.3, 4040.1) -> 40.92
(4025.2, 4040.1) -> 48.18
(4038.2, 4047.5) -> 41.79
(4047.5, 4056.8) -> 47.87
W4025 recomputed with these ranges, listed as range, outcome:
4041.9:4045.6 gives 41.56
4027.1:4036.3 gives 43.15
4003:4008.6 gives 51.89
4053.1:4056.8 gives 46.97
